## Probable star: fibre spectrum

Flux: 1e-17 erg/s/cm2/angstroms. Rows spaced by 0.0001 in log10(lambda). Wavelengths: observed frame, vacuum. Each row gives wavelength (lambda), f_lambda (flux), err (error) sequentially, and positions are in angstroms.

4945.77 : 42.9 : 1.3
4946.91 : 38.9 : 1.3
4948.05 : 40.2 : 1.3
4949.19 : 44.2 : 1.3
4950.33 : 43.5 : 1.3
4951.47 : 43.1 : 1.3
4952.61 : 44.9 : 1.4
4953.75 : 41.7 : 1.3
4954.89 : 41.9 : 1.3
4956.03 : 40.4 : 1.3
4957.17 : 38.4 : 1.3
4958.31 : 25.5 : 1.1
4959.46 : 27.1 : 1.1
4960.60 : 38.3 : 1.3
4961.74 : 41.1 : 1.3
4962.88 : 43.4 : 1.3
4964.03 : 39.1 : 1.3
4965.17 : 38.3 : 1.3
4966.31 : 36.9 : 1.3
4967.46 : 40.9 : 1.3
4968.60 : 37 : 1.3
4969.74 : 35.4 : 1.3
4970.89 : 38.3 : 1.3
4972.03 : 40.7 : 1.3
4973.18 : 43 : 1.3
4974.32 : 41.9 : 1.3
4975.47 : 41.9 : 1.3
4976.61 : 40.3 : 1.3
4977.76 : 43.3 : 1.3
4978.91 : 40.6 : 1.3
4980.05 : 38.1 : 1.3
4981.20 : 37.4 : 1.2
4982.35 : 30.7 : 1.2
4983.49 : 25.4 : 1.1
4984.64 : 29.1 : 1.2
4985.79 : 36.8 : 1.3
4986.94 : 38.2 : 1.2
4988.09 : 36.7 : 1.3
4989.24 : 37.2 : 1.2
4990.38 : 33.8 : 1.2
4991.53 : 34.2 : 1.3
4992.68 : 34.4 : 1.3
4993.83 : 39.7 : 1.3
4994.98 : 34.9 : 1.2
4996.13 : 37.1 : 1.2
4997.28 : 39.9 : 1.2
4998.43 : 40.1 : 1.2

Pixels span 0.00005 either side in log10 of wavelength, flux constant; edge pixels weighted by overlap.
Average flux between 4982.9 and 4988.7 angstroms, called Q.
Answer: 33.2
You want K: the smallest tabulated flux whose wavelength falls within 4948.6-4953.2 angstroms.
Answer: 43.1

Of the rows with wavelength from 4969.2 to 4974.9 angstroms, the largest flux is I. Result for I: 43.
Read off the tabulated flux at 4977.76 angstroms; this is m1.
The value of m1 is 43.3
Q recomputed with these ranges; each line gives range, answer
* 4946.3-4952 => 42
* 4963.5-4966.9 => 38.1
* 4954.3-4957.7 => 40.3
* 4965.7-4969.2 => 38.3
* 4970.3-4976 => 41.1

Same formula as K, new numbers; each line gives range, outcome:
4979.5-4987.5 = 25.4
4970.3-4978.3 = 38.3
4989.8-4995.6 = 33.8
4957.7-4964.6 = 25.5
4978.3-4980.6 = 38.1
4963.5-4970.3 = 35.4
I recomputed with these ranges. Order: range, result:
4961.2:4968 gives 43.4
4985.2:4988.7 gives 38.2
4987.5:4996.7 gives 39.7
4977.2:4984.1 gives 43.3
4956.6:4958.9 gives 38.4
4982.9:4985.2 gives 29.1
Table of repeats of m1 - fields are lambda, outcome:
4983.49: 25.4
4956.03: 40.4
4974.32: 41.9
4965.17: 38.3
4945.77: 42.9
